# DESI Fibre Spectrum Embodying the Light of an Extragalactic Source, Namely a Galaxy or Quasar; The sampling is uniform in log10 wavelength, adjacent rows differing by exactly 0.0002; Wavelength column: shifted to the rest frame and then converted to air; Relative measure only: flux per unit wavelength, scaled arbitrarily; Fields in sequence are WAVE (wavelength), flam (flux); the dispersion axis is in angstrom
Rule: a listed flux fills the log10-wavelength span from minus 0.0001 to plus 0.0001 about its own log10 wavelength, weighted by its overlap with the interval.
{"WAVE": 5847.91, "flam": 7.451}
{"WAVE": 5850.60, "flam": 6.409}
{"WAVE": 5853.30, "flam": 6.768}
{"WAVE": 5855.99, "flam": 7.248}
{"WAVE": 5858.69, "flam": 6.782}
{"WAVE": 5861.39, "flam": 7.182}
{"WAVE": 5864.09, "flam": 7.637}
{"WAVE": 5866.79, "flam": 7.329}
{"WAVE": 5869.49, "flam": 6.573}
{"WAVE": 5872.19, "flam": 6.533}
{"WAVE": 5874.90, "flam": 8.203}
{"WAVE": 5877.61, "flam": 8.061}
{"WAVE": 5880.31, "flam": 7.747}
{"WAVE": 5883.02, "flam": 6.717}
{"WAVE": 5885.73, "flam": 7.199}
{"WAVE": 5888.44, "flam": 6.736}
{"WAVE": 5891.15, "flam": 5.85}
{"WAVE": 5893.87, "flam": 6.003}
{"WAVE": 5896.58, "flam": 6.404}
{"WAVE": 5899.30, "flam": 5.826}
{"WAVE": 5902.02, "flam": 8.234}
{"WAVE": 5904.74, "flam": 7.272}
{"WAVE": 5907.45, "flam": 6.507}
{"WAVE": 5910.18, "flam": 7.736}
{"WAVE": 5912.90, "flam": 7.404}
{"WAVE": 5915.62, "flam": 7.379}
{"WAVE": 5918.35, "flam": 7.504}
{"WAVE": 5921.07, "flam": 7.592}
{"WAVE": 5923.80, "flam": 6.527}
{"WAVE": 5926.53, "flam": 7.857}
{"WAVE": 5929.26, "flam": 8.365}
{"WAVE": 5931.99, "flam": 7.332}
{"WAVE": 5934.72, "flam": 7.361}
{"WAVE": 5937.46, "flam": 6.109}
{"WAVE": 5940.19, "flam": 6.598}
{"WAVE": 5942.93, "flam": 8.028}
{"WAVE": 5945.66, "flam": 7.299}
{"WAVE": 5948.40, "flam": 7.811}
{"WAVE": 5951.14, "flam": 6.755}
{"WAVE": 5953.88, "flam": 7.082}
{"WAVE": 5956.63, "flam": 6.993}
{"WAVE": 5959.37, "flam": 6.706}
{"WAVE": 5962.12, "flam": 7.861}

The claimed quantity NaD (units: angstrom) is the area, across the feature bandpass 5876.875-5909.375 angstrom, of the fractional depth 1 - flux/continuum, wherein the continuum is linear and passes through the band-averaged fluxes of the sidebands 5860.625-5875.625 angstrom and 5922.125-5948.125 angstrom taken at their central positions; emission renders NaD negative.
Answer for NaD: 1.7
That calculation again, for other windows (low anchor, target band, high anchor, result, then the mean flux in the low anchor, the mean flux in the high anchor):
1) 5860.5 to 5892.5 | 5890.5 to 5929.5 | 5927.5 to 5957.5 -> 0.7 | 7.15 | 7.26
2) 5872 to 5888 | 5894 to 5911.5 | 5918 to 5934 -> 1.3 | 7.43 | 7.53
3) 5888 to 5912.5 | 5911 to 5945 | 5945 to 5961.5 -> -1.9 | 6.76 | 7.13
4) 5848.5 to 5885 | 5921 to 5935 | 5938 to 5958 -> -0.6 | 7.18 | 7.18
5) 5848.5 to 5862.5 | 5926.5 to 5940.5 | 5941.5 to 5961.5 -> -0.1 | 6.9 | 7.26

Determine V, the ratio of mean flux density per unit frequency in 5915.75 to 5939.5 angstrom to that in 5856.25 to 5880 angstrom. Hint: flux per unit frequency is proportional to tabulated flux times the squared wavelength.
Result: 1.02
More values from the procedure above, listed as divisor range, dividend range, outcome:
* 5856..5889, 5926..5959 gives 1.03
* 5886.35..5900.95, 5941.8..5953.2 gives 1.21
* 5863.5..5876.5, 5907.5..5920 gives 1.04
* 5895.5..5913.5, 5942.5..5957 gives 1.05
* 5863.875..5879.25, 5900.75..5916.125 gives 1.02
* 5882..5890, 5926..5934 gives 1.15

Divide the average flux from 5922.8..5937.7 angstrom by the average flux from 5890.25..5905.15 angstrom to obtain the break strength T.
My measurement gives 1.12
